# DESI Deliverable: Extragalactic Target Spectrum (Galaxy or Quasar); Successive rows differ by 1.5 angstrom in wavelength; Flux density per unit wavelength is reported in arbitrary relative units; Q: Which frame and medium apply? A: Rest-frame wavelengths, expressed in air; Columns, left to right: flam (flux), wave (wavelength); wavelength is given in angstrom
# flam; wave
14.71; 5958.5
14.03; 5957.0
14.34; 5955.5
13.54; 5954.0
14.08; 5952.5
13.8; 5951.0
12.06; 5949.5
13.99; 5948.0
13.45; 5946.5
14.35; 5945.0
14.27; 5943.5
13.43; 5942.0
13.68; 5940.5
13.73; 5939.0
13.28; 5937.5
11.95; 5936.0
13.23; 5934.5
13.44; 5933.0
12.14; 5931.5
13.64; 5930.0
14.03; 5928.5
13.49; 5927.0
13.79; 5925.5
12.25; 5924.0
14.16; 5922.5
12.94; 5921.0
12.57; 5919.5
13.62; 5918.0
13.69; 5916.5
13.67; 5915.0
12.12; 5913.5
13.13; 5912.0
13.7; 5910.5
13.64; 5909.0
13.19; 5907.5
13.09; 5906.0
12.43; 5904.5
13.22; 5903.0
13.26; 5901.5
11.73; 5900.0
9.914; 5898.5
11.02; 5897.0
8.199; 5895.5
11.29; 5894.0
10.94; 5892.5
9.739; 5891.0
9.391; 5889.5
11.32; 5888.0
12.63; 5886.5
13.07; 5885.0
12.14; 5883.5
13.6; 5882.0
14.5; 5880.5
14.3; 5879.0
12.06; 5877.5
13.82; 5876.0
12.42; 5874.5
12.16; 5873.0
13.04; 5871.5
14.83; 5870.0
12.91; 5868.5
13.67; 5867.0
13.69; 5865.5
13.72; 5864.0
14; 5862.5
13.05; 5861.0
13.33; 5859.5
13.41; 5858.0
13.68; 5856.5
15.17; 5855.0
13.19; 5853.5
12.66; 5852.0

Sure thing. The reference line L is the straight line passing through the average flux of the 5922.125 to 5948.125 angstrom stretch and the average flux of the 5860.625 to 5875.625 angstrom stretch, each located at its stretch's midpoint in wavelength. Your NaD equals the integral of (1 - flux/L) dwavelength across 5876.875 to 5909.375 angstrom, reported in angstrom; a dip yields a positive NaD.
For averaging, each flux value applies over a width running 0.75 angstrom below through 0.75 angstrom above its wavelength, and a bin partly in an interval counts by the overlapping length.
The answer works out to 3.4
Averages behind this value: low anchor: 13.4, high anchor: 13.4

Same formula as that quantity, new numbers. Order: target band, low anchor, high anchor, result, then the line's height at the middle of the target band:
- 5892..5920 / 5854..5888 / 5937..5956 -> 2.4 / 13.5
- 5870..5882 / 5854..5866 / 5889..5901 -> -1.1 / 12.2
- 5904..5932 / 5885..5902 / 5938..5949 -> -2.1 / 12.3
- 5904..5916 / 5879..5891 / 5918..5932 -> -0.2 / 12.9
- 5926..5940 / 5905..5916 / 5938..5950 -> 0.3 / 13.5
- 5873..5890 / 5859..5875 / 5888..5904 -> -0.8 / 12.1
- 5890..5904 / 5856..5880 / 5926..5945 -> 2.5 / 13.4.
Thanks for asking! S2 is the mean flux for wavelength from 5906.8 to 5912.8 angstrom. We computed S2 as 13.4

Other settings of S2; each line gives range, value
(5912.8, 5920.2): 13.1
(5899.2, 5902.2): 12.4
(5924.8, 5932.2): 13.4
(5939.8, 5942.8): 13.6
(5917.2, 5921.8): 13.1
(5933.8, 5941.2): 13.2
